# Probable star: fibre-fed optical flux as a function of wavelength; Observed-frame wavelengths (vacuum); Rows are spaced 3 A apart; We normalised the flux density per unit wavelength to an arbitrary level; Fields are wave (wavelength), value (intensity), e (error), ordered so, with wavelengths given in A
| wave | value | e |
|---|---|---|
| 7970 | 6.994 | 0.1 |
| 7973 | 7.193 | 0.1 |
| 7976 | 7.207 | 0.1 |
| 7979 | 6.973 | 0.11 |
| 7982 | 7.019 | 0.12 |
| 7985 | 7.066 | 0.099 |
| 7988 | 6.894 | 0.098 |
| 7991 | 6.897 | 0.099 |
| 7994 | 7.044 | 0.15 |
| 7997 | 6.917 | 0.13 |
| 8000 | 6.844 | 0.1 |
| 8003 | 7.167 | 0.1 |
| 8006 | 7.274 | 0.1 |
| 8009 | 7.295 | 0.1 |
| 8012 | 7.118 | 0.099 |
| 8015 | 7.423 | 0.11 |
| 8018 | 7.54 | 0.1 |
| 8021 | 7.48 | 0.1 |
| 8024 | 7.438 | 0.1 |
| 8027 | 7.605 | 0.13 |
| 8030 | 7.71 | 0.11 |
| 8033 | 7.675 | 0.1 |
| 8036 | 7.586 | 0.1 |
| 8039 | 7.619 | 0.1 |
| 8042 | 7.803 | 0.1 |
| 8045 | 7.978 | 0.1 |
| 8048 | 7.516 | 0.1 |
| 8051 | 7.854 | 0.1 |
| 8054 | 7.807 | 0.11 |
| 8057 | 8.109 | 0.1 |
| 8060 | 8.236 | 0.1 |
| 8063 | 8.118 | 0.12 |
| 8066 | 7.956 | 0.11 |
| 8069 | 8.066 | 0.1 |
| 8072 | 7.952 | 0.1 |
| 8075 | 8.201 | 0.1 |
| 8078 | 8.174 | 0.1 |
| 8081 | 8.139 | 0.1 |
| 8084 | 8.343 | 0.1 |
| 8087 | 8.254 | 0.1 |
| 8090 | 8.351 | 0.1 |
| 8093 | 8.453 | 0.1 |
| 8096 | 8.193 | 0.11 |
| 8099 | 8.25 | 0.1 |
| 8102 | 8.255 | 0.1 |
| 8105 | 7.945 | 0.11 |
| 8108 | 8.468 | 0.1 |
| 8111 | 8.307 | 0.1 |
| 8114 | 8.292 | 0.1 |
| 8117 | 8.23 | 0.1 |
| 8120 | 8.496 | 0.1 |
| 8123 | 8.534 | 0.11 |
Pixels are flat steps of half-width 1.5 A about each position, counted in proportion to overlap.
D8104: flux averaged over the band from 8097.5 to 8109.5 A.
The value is 8.23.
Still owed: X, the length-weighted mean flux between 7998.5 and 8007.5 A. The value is 7.1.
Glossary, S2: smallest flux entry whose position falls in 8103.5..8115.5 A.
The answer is 7.945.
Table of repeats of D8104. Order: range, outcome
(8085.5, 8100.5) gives 8.3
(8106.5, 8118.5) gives 8.32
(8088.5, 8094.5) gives 8.4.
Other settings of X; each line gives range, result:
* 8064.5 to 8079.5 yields 8.07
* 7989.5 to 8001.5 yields 6.93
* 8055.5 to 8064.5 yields 8.15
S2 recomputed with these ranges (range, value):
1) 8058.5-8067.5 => 7.956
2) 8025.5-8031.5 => 7.605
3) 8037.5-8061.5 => 7.516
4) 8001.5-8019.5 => 7.118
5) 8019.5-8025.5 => 7.438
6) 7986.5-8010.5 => 6.844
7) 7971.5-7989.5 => 6.894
